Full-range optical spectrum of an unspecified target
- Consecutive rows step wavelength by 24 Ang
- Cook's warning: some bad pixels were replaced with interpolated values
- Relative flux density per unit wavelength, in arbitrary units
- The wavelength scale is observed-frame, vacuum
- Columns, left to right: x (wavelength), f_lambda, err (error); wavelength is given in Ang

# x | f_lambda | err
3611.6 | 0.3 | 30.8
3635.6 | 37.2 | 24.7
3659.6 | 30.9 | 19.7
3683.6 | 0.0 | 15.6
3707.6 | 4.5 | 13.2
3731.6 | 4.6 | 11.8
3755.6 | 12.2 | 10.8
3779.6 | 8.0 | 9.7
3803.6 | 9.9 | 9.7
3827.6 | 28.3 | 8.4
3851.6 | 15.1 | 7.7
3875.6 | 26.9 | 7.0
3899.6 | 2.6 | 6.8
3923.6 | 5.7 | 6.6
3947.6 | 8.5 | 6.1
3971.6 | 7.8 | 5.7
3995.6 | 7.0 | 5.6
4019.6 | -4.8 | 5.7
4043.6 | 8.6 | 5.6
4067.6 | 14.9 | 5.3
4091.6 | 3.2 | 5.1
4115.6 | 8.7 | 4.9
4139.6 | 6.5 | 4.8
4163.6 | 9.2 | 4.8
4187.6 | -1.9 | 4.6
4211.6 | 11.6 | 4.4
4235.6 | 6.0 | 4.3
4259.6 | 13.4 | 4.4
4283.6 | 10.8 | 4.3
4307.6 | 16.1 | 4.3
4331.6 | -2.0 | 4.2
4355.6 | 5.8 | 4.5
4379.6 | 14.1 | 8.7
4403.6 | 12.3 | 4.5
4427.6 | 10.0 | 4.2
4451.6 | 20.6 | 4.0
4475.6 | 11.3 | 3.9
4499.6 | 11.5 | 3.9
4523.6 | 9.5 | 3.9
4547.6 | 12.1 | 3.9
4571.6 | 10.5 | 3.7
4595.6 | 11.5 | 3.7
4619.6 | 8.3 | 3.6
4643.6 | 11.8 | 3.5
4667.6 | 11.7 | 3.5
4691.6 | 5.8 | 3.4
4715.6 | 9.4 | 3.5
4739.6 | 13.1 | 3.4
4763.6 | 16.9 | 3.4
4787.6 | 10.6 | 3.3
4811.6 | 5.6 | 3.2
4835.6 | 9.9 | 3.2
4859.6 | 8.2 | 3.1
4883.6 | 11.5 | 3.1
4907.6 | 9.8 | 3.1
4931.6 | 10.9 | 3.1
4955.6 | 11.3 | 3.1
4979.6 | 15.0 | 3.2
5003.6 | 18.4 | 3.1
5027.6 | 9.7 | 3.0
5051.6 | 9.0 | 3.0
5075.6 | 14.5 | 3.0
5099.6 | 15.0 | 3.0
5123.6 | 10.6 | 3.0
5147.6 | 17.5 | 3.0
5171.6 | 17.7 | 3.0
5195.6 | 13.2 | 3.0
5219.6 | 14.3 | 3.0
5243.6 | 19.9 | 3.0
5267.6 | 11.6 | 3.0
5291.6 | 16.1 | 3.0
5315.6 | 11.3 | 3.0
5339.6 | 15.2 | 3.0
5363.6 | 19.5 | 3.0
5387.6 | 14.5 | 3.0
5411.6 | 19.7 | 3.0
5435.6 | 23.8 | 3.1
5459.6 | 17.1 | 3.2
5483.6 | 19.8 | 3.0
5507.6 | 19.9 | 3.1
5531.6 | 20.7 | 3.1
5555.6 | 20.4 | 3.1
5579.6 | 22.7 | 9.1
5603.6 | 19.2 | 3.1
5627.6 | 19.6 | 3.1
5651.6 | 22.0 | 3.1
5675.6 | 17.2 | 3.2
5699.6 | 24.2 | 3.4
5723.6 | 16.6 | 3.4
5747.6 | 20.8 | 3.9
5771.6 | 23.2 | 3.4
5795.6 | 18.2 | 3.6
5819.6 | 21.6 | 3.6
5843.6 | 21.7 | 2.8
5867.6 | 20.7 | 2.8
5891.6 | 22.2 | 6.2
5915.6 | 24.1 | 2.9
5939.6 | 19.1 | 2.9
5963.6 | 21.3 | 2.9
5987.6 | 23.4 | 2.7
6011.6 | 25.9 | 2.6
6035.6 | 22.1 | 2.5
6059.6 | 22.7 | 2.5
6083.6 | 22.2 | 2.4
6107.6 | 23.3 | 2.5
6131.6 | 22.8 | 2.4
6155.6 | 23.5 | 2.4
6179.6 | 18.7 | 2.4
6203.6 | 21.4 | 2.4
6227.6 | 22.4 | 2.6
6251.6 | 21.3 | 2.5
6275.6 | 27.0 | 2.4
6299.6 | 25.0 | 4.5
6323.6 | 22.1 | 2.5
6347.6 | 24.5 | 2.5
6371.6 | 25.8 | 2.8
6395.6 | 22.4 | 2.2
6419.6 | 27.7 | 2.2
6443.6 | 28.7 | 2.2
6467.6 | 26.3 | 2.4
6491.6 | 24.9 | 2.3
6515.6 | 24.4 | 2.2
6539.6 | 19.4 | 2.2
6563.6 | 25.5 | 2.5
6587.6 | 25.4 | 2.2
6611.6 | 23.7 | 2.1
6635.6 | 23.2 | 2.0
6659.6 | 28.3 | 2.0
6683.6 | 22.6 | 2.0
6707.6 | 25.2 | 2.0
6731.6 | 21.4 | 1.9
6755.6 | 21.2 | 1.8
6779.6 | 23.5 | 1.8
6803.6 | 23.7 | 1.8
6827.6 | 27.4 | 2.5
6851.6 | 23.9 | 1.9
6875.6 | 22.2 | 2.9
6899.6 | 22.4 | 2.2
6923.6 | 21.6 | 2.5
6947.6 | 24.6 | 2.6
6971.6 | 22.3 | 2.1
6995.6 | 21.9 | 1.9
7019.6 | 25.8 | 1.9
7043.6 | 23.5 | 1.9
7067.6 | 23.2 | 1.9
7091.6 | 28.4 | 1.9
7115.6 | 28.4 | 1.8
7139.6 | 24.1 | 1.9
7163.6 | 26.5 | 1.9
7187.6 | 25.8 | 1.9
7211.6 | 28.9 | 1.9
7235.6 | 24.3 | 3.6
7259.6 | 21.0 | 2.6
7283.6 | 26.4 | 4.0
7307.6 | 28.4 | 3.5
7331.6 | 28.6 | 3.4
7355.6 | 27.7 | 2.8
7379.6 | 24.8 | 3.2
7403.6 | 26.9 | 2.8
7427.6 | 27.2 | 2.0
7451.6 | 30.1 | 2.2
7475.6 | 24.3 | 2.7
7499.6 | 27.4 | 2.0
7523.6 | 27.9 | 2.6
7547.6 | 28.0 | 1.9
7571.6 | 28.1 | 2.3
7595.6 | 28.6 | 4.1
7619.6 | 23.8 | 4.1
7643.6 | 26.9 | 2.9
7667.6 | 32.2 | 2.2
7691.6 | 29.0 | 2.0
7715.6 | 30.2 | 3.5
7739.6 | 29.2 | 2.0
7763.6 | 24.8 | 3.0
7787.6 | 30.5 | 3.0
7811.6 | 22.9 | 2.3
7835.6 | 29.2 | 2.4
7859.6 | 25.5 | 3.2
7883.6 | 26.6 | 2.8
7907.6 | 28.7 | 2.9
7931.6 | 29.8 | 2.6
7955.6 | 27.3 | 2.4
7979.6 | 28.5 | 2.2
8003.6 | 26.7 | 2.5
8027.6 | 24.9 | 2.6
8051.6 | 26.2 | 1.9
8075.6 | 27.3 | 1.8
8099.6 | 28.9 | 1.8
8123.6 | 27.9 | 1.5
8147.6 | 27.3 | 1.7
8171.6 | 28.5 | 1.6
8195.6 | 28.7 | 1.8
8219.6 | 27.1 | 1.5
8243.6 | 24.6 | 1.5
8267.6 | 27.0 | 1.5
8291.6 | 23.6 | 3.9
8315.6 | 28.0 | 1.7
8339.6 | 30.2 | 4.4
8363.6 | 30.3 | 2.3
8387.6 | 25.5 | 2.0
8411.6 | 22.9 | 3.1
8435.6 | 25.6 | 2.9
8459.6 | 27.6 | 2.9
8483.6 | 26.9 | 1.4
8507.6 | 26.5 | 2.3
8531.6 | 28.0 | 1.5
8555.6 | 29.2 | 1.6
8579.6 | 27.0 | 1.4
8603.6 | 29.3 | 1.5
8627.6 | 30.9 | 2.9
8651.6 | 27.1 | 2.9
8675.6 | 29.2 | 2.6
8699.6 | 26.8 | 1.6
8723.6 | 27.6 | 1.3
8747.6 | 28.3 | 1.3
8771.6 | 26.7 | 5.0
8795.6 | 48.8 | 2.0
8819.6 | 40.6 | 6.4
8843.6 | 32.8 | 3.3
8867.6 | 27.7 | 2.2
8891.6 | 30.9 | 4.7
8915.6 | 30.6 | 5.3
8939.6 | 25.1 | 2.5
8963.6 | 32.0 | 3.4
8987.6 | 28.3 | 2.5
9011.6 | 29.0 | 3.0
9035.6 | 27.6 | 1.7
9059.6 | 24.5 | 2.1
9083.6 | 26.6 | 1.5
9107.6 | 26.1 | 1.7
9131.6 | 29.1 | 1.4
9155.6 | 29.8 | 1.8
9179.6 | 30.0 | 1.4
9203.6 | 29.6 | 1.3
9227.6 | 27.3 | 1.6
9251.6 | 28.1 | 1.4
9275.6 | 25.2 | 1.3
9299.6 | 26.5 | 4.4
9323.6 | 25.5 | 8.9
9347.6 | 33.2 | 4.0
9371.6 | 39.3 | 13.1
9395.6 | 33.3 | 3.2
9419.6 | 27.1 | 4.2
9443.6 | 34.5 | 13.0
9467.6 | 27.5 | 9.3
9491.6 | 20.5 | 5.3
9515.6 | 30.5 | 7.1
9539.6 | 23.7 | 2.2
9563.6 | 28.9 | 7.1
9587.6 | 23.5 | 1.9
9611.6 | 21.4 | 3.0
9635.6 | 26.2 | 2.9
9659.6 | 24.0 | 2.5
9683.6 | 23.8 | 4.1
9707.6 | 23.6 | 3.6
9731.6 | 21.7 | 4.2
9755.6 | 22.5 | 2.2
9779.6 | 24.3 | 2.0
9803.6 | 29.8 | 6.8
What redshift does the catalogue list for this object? 0.34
